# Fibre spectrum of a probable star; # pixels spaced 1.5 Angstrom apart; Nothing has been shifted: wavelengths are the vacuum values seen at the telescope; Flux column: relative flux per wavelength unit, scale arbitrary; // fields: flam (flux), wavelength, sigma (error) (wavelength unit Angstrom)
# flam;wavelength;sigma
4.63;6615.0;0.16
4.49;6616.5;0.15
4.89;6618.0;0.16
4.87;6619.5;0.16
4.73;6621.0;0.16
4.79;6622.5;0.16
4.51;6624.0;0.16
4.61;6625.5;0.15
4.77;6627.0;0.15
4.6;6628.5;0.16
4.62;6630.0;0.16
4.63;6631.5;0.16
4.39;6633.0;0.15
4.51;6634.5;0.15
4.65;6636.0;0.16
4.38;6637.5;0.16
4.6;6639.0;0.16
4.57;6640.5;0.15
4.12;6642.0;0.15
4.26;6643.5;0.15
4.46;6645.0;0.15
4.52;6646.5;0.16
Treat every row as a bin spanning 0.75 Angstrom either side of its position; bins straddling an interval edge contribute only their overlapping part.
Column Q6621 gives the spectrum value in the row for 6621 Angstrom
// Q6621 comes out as 4.73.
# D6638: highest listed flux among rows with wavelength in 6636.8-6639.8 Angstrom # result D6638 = 4.6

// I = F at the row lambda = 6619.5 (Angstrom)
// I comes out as 4.87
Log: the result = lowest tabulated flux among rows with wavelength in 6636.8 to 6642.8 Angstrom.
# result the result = 4.12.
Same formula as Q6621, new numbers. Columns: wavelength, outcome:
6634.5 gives 4.51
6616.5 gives 4.49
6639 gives 4.6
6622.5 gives 4.79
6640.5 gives 4.57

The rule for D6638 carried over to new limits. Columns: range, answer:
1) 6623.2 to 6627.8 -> 4.77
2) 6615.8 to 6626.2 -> 4.89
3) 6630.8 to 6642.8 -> 4.65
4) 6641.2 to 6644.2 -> 4.26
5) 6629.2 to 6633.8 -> 4.63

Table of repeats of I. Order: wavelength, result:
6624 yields 4.51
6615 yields 4.63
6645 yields 4.46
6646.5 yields 4.52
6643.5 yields 4.26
